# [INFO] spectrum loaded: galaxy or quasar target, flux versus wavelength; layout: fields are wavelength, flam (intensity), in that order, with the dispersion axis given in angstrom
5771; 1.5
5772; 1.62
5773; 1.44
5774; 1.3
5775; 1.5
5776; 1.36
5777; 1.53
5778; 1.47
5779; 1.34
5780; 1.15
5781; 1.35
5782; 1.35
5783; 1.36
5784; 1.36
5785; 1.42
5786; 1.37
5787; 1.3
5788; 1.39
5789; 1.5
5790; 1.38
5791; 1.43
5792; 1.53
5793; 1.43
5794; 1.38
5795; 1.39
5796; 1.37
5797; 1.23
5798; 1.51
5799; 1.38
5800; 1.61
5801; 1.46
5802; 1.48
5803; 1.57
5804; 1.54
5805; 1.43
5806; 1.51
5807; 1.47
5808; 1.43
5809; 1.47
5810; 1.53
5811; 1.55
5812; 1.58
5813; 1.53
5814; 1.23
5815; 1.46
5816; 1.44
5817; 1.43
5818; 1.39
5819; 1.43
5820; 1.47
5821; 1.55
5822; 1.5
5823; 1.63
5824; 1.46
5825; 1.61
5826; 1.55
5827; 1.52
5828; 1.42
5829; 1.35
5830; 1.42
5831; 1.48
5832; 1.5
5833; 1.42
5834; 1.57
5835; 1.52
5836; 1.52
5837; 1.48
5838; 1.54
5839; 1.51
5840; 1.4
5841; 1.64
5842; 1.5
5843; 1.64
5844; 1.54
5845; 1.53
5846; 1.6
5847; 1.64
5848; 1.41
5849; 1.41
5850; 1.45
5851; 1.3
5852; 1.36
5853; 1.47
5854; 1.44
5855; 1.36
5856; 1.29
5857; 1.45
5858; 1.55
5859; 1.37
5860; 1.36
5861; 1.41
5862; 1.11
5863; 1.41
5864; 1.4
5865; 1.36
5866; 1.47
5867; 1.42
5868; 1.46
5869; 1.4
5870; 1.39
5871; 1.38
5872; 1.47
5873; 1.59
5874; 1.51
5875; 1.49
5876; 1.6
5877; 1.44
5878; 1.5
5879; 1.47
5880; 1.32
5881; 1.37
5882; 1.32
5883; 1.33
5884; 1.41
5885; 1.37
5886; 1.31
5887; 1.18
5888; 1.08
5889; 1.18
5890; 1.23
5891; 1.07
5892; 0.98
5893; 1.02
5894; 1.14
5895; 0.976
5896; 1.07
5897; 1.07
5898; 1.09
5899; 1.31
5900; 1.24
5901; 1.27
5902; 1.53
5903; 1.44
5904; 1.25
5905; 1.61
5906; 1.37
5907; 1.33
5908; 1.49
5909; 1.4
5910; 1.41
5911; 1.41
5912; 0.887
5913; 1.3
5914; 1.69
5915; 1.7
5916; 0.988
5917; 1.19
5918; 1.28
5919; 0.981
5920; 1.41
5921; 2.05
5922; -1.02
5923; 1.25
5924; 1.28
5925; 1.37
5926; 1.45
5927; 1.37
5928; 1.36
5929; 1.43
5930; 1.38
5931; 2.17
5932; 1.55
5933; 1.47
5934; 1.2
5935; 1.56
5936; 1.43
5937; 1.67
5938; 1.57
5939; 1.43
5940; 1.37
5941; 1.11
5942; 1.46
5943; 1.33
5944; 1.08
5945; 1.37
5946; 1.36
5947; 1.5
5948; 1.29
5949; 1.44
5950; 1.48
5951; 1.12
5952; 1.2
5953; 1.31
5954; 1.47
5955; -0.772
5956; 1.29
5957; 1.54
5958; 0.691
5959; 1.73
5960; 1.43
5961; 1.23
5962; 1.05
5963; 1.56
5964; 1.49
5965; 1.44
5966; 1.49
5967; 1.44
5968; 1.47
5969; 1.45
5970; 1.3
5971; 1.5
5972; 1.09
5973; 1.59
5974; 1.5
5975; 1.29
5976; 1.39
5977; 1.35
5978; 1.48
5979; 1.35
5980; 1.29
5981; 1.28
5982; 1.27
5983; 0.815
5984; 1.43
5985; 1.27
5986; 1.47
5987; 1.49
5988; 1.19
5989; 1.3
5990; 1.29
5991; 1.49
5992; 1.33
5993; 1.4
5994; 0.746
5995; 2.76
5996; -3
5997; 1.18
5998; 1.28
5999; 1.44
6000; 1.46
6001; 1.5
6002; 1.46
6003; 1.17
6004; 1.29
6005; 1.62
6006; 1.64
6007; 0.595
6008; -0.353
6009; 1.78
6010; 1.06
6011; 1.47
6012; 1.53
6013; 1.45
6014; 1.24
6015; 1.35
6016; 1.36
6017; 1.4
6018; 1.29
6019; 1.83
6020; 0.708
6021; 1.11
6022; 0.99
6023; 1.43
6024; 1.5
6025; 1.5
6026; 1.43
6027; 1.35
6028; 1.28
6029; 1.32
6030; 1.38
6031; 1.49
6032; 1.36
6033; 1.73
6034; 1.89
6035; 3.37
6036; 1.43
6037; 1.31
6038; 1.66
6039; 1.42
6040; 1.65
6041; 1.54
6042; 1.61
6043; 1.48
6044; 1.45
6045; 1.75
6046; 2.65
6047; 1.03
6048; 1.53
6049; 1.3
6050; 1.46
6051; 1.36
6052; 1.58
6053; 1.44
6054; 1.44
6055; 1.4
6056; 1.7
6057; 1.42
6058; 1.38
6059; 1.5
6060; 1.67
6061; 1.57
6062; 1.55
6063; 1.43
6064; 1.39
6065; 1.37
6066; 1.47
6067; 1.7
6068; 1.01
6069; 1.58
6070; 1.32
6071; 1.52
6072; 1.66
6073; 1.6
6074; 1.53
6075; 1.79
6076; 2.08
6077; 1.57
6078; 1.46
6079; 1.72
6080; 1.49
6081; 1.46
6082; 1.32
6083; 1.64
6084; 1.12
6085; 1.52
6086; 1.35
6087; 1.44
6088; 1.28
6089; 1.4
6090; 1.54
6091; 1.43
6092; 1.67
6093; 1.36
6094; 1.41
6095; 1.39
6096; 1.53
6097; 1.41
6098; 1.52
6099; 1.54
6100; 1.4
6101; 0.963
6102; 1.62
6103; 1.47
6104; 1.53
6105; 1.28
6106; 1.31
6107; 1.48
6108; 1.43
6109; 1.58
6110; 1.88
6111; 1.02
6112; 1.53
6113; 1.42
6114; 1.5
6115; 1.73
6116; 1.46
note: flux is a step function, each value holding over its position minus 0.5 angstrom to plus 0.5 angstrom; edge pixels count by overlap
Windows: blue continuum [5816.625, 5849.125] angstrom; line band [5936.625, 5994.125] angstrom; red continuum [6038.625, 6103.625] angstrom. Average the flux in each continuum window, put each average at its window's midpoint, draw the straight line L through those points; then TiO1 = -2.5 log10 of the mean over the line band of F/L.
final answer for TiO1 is 0.14 mag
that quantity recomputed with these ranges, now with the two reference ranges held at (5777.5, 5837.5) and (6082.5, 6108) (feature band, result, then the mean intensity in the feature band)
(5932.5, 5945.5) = 0.04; 1.39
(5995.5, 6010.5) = 0.46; 0.941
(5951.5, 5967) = 0.18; 1.22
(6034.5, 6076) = -0.10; 1.57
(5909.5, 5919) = 0.11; 1.3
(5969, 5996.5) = 0.18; 1.21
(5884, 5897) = 0.25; 1.14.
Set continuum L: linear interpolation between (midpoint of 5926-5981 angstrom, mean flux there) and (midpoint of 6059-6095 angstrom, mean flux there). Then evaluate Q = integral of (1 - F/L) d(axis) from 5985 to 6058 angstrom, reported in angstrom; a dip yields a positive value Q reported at 3.1 angstrom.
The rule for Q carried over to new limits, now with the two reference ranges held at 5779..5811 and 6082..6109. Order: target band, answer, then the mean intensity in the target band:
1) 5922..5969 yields 3.4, 1.32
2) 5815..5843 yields -1.4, 1.49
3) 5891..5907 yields 2.3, 1.22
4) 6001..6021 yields 2.3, 1.26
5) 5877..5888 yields 0.6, 1.35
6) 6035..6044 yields -1.2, 1.61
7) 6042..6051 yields -0.9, 1.57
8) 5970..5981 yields 0.4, 1.37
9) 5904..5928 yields 2.6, 1.27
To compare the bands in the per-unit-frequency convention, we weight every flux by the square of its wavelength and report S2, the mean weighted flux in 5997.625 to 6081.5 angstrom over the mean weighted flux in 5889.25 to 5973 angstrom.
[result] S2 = 1.2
